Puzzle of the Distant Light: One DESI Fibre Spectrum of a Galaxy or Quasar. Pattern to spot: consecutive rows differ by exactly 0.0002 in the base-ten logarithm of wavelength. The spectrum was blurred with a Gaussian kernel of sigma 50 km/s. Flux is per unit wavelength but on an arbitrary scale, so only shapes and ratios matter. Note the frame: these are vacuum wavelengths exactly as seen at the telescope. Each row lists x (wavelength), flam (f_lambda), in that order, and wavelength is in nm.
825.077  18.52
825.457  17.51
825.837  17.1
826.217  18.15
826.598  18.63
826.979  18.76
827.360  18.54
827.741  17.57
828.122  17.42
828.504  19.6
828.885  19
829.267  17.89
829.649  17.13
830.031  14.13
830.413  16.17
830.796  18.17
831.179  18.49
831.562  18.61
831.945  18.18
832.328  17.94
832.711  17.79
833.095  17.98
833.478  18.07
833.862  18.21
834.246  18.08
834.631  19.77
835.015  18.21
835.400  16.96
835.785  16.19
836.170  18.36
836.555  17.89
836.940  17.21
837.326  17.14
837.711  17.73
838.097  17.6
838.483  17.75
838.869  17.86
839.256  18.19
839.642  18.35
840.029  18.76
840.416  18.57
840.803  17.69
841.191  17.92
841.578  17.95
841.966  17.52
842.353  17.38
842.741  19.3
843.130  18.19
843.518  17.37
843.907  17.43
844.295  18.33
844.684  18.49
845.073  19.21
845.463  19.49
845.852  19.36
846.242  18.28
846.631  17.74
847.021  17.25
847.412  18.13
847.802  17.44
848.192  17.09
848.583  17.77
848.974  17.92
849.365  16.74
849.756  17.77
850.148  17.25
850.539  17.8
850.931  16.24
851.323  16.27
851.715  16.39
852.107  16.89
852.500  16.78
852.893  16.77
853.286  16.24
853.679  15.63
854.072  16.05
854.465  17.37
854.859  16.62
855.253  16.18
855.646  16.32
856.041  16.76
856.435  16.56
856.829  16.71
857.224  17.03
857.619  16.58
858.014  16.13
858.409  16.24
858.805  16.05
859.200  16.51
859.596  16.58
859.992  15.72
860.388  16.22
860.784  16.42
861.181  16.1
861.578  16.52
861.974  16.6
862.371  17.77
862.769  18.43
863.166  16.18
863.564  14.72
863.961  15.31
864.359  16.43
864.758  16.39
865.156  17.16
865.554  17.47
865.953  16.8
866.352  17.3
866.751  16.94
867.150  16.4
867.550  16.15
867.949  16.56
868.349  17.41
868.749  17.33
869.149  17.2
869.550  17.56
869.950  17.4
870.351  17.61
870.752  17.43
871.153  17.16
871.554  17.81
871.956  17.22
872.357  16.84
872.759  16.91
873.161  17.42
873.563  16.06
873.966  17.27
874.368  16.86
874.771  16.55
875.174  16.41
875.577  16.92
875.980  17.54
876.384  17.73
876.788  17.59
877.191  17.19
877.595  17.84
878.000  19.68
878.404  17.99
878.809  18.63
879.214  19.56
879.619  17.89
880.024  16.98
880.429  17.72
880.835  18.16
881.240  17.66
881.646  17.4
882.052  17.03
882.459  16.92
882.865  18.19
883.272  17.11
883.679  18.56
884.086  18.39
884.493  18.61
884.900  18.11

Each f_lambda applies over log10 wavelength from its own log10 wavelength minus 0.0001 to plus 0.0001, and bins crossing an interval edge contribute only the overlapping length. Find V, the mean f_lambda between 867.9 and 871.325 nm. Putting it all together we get 17.3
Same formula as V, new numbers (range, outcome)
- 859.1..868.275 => 16.6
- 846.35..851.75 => 17.3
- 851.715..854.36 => 16.4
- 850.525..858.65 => 16.5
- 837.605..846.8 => 18.2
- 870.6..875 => 17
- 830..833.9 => 17.7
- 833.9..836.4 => 17.9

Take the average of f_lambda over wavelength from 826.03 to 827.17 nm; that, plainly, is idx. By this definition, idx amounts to 18.5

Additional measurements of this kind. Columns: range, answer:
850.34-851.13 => 17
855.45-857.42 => 16.7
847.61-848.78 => 17.4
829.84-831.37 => 16.7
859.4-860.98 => 16.2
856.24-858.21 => 16.6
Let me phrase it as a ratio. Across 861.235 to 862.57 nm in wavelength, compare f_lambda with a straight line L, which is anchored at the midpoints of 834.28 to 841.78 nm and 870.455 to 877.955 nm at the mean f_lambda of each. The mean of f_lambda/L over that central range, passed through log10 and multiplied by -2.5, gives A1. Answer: 0.04 mag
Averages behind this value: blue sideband 17.9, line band 16.9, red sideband 17.2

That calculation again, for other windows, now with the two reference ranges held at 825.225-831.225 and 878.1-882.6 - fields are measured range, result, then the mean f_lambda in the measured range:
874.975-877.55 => 0.04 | 17.3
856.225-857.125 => 0.07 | 16.7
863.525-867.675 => 0.08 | 16.5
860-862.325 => 0.09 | 16.4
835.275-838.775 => 0.02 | 17.5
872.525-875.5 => 0.07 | 16.8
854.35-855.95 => 0.08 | 16.6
